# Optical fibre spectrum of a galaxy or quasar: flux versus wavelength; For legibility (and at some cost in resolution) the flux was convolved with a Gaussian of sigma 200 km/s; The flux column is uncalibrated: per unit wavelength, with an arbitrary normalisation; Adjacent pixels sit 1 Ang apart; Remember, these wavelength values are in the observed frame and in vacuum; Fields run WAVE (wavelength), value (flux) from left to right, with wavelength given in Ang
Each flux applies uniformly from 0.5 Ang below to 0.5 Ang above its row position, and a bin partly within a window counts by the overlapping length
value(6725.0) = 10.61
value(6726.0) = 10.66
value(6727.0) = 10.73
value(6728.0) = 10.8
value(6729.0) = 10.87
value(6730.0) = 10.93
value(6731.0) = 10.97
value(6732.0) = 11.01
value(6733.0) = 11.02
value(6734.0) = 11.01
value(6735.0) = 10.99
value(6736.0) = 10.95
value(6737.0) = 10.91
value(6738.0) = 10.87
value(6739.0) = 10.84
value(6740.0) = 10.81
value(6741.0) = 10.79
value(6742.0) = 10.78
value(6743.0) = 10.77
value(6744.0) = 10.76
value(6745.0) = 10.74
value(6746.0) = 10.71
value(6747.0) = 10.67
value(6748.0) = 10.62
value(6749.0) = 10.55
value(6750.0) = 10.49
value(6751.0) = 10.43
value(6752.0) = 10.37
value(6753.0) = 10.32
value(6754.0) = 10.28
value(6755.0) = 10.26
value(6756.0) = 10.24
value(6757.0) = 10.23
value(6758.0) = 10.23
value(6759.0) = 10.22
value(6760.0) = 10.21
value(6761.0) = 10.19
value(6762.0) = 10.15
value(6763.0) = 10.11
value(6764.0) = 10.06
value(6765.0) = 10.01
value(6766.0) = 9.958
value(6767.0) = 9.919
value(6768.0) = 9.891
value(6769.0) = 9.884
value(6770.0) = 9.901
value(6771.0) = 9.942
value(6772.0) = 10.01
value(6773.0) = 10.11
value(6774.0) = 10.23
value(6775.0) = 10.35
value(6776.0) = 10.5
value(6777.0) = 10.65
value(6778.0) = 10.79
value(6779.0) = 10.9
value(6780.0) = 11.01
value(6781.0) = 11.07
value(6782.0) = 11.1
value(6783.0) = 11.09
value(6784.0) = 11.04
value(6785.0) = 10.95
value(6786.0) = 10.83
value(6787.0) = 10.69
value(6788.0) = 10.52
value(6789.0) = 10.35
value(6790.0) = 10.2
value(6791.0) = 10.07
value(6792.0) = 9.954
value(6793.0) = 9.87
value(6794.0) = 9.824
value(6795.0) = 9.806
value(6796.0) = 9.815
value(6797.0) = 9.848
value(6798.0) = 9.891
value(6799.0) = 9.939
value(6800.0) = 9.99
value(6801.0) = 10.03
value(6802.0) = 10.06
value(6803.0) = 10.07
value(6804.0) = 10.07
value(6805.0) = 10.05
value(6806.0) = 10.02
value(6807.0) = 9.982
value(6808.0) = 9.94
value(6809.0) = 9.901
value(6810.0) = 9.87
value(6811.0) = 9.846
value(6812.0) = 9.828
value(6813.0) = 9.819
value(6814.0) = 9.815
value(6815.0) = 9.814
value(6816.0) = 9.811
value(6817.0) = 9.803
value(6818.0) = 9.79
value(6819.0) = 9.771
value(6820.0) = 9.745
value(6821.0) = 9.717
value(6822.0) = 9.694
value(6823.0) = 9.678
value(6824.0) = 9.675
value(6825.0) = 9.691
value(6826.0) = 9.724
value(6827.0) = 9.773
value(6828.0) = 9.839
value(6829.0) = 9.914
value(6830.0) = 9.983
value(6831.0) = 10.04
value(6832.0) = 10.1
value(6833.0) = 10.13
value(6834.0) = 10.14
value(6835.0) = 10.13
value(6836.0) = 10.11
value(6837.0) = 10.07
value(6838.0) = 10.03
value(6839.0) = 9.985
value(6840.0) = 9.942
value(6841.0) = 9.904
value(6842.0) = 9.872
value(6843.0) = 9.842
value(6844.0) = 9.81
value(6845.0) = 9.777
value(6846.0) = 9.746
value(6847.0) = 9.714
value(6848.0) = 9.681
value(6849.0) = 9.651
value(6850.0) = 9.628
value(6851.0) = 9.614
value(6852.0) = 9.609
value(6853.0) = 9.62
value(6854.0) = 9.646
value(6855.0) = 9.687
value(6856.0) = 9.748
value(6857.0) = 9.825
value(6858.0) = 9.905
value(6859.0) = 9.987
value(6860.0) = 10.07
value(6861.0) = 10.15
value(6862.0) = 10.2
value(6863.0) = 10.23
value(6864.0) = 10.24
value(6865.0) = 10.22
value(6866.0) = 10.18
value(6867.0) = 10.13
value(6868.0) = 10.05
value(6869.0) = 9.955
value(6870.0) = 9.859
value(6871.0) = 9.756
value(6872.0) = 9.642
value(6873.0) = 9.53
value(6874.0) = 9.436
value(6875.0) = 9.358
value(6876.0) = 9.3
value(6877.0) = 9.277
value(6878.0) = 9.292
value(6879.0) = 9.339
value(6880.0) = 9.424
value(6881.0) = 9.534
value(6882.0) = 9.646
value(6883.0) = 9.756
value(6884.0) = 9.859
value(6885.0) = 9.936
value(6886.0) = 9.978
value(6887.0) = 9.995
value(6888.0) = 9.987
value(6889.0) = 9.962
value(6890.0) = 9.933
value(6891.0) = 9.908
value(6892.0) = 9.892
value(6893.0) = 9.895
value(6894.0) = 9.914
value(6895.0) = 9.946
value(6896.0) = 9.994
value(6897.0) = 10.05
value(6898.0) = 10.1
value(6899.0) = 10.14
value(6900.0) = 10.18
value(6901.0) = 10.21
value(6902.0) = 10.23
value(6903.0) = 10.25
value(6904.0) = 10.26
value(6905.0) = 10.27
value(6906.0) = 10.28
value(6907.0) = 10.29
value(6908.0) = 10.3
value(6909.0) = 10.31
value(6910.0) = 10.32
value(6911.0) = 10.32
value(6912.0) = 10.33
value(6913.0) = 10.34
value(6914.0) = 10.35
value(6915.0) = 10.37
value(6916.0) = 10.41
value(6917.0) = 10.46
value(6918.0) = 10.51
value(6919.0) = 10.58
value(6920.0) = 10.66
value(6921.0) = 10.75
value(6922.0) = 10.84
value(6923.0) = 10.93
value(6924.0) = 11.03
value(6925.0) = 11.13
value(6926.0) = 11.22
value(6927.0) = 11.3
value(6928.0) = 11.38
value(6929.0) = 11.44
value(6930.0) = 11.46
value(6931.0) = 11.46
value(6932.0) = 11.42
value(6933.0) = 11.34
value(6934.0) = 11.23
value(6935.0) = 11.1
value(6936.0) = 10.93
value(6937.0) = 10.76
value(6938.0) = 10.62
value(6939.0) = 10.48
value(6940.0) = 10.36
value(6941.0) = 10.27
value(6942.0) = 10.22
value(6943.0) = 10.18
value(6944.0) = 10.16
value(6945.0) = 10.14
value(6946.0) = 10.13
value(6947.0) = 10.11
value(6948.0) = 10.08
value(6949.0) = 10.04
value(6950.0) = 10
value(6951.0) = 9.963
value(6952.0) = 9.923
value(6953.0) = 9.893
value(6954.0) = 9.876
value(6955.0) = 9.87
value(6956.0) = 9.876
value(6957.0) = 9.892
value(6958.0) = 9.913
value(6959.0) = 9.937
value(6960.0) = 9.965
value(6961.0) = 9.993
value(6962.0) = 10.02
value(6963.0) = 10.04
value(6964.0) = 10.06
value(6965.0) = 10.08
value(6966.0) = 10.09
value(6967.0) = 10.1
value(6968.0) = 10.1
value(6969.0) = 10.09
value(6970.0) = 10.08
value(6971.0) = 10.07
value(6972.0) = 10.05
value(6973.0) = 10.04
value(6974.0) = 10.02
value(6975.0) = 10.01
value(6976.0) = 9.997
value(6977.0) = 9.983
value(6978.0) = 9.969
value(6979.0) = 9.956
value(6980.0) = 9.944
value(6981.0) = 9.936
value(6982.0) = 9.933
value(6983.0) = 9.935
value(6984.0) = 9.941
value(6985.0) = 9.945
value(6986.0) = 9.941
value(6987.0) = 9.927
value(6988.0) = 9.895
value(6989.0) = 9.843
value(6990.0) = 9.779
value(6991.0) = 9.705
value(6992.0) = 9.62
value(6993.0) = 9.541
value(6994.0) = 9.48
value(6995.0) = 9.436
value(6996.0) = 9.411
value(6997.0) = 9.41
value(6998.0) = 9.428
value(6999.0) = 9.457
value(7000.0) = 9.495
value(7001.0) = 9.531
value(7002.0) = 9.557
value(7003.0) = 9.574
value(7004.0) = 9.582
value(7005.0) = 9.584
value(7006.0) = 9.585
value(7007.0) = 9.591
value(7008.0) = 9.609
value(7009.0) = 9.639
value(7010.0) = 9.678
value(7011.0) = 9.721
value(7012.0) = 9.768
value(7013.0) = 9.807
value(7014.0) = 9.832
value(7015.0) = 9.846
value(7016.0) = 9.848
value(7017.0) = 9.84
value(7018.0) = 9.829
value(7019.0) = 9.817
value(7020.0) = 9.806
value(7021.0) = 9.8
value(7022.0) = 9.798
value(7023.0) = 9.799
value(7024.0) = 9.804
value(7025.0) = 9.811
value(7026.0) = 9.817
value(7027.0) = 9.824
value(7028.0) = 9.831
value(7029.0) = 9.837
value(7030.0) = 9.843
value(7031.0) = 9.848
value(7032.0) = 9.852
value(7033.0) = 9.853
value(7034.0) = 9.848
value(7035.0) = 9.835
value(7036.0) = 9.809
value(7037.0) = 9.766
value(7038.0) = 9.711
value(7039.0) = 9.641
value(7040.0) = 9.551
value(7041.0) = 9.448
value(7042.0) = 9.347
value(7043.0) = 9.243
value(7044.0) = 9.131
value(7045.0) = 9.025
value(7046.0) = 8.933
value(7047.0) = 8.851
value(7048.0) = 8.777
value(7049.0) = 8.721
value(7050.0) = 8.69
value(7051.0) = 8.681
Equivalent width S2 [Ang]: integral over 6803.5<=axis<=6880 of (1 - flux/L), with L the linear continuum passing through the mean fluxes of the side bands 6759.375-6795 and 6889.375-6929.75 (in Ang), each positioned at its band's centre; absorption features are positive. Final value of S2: 4.1 Ang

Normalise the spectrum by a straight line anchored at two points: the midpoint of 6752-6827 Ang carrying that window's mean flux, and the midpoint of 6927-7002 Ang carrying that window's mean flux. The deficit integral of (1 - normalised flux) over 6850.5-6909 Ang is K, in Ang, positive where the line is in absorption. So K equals 1.3 Ang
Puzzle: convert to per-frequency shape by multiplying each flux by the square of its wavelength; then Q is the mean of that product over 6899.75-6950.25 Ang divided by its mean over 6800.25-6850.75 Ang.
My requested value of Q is 1.10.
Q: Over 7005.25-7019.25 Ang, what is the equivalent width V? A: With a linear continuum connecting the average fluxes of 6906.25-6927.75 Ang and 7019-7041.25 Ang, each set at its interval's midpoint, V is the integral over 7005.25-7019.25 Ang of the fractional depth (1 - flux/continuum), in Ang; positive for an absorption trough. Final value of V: 0.25 Ang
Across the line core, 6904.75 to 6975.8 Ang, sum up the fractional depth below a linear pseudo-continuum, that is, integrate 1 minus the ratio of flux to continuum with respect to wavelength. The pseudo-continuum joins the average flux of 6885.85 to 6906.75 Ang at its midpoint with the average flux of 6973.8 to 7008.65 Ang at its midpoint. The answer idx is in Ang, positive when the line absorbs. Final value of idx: -3.50 Ang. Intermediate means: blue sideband 10.1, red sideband 9.73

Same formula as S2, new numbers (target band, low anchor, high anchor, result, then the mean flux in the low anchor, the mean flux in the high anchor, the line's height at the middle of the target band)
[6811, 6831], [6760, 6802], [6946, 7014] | 0.8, 10.3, 9.84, 10.2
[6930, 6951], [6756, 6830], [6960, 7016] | -1.4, 10.1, 9.81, 9.89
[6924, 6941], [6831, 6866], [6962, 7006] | -2.1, 9.92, 9.83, 9.86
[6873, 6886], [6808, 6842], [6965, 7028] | 0.4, 9.88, 9.8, 9.85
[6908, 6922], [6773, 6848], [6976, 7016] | -0.8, 10.1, 9.72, 9.88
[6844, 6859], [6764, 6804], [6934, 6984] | 0.7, 10.3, 10.1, 10.2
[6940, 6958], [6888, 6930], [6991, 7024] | 0.1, 10.4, 9.65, 10.1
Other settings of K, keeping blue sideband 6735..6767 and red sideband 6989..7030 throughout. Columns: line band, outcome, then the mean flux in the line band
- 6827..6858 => 1.0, 9.86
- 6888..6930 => -1.8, 10.4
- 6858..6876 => 0.3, 9.92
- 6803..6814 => 0.4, 9.93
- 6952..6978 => -0.5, 10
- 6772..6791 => -0.5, 10.7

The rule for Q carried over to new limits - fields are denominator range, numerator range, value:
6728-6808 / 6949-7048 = 1.00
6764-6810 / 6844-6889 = 0.98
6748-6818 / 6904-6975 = 1.07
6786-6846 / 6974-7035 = 1.04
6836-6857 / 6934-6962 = 1.07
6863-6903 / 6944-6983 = 1.04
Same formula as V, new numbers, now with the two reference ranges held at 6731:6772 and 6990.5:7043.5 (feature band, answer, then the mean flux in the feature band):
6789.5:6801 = 0.44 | 9.93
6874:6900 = 0.72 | 9.78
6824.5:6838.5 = 0.33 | 9.98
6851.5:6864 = 0.29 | 9.9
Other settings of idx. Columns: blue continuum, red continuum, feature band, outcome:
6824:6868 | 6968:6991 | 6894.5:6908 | -0.3 Ang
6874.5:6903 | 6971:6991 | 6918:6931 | -1.6 Ang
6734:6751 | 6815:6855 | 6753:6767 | 0.6 Ang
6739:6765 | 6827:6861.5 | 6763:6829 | 0.5 Ang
